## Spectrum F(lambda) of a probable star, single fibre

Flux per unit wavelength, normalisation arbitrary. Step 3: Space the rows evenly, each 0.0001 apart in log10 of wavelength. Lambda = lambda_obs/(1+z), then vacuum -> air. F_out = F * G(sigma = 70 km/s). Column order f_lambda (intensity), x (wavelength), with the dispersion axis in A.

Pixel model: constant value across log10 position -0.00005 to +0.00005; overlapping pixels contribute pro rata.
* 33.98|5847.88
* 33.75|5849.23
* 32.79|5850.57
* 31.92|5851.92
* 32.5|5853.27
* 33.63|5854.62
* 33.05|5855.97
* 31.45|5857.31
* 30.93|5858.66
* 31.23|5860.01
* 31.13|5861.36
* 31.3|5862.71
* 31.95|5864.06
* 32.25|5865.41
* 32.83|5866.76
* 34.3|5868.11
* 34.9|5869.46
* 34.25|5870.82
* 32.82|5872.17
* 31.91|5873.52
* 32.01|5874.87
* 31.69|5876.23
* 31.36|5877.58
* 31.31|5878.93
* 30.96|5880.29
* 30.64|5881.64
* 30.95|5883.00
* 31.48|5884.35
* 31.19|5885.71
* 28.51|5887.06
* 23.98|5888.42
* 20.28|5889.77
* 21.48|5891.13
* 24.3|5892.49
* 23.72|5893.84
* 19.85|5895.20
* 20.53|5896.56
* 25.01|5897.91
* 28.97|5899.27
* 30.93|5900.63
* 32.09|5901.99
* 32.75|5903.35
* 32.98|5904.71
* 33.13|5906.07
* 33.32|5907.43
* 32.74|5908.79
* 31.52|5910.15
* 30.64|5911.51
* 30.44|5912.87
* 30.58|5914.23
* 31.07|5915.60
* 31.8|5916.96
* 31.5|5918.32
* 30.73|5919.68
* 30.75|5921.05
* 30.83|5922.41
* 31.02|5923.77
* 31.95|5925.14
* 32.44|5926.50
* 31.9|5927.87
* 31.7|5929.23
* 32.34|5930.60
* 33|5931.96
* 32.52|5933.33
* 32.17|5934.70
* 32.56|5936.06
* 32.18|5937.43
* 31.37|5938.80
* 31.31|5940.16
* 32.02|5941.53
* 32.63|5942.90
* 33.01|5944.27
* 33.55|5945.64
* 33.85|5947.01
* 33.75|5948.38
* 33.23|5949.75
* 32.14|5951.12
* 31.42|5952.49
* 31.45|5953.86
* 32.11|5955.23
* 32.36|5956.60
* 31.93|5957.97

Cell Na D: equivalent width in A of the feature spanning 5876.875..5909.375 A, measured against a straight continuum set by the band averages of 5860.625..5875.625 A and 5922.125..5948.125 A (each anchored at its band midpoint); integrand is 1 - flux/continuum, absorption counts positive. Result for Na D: 4.1 A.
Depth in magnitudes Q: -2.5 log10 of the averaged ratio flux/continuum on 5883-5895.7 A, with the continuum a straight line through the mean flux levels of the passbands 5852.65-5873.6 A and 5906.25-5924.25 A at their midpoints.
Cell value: 0.25 mag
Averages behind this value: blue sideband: 32.5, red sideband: 31.4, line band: 25.4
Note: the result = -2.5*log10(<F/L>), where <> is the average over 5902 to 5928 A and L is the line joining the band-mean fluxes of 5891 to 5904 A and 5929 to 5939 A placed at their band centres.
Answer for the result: -0.10 mag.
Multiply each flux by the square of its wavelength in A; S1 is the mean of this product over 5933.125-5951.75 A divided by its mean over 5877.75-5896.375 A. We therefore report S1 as 1.24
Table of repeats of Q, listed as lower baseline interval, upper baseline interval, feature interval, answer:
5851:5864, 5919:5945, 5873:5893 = 0.11 mag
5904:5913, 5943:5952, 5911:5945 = 0.03 mag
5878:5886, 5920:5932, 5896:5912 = 0.03 mag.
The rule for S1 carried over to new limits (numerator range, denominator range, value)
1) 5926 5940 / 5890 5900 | 1.40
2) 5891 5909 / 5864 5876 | 0.86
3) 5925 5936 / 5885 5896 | 1.36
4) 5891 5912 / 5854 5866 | 0.91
